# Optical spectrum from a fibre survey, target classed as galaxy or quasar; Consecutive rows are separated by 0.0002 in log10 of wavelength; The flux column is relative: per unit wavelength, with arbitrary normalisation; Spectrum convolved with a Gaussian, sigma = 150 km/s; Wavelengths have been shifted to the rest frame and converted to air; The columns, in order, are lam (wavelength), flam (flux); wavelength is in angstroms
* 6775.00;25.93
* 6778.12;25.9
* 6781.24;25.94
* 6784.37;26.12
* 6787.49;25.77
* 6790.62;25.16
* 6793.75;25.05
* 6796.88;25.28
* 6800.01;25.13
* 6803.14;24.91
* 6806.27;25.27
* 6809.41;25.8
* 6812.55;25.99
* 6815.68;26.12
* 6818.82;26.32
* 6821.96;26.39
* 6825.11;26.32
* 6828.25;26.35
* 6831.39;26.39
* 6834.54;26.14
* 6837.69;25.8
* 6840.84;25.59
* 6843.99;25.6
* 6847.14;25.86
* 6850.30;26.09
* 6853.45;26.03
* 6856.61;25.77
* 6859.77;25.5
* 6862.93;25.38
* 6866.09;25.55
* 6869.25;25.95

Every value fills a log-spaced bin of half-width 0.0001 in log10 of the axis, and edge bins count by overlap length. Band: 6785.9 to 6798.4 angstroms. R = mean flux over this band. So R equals 25.3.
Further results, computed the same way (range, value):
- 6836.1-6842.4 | 25.7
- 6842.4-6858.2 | 25.9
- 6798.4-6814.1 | 25.4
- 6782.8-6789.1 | 25.9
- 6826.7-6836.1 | 26.3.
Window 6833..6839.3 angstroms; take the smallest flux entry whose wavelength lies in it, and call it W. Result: 25.8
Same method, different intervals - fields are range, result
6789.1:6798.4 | 25.05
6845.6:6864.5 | 25.38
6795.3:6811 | 24.91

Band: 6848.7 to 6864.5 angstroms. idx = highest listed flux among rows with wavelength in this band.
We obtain 26.09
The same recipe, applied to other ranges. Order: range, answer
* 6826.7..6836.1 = 26.39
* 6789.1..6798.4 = 25.28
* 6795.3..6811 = 25.8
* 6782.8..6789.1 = 26.12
